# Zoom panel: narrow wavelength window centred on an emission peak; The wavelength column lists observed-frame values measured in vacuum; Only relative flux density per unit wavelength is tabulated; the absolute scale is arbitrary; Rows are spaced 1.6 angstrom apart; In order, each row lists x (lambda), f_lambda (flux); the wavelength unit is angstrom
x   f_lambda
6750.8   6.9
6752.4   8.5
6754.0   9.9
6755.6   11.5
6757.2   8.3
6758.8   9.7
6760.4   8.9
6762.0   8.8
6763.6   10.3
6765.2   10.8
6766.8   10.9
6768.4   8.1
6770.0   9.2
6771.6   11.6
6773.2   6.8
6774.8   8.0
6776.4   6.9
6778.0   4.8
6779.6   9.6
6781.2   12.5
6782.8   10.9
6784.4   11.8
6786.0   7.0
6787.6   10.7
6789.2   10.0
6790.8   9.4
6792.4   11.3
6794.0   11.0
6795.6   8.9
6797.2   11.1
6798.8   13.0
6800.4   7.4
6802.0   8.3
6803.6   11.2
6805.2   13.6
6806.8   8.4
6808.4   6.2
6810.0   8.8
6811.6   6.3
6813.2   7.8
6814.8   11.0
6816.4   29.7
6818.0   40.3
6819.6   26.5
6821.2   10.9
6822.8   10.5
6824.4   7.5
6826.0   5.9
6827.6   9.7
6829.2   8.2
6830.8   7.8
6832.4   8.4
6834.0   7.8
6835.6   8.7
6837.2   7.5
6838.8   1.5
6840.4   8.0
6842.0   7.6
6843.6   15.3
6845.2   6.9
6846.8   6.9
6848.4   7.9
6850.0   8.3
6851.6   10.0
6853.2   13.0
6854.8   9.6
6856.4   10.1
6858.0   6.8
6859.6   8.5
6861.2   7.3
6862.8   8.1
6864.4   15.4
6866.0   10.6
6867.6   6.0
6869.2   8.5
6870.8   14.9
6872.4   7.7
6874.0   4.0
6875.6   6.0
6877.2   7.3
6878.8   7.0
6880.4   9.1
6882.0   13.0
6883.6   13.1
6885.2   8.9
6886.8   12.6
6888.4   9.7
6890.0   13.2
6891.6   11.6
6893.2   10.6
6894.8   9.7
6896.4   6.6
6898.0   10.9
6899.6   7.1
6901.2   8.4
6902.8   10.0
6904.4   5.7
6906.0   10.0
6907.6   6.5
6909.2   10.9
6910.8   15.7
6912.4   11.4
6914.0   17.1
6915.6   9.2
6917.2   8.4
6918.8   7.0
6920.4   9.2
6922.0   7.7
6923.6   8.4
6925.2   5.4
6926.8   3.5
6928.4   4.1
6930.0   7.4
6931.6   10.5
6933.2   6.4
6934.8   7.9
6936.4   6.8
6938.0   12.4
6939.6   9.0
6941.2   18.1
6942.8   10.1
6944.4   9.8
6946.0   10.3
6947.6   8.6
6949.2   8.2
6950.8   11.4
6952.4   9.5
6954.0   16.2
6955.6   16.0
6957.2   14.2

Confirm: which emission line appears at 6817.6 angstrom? Hbeta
